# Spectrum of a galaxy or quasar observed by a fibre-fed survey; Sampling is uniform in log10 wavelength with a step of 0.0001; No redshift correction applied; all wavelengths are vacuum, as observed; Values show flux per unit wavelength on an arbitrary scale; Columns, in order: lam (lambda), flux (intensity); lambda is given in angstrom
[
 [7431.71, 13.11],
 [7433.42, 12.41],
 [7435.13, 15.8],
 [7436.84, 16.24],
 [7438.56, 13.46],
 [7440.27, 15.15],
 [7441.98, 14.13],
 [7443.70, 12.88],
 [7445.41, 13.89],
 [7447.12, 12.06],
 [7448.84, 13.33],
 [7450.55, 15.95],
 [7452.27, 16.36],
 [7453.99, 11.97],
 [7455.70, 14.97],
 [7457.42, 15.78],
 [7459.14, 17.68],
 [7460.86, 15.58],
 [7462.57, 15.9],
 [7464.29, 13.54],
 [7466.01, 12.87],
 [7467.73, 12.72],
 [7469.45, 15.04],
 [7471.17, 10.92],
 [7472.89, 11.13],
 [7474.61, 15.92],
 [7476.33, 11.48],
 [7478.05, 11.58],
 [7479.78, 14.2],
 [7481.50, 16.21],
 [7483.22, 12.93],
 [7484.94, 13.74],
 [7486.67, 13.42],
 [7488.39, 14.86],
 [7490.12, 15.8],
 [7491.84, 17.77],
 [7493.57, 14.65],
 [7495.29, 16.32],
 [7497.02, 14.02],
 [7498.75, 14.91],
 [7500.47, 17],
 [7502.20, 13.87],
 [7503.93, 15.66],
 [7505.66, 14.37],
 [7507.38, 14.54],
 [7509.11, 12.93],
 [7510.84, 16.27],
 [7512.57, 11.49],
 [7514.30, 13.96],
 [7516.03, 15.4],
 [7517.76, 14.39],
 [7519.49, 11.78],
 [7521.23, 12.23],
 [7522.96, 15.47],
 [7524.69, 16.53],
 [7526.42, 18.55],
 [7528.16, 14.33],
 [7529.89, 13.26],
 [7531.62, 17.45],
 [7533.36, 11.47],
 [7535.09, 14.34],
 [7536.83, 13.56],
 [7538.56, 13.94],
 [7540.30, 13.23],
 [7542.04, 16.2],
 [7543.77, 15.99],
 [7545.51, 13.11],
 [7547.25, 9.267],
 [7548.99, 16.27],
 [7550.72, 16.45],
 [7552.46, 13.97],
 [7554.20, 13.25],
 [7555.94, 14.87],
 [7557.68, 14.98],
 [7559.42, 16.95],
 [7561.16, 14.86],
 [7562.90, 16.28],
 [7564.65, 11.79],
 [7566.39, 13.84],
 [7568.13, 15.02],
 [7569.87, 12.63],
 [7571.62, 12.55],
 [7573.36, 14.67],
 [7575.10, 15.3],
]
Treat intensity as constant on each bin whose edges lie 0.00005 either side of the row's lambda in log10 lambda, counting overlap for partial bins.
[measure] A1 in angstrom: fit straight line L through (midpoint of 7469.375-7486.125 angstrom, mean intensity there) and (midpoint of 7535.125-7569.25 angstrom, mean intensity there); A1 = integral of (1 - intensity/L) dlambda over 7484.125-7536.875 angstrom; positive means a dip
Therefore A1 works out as -3.59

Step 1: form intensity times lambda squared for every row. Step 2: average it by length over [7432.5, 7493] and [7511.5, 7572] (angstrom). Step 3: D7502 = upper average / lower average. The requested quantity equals 1.0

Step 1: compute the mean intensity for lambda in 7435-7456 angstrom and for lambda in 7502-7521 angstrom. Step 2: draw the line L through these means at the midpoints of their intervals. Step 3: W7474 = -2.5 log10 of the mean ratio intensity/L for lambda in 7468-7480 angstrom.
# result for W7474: 0.107 mag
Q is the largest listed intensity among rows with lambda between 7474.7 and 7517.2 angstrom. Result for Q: 17.77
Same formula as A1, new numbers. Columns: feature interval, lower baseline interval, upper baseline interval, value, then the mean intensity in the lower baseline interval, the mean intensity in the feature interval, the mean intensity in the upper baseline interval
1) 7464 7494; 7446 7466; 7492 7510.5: 2.11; 14.7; 13.8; 15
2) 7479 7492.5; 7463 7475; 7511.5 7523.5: -1.57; 13.2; 14.8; 13.5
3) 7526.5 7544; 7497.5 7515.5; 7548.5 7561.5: 0.48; 14.5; 14.5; 15.2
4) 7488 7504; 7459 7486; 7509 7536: -1.65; 13.7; 15.5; 14.4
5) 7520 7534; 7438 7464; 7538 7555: -0.61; 14.6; 14.9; 14.2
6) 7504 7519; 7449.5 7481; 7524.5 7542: 0.31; 14.1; 14.2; 14.7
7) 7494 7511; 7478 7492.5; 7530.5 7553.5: -0.50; 14.6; 14.9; 14.2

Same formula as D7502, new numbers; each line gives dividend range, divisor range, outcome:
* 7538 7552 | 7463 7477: 1.12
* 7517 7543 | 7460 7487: 1.08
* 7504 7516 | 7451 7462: 0.93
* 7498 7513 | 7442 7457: 1.06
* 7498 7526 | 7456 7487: 1.05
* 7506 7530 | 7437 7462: 1.01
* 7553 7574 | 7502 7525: 1.02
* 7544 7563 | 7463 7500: 1.05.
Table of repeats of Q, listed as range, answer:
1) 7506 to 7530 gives 18.55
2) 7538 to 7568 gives 16.95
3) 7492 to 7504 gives 17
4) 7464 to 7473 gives 15.04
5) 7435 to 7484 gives 17.68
